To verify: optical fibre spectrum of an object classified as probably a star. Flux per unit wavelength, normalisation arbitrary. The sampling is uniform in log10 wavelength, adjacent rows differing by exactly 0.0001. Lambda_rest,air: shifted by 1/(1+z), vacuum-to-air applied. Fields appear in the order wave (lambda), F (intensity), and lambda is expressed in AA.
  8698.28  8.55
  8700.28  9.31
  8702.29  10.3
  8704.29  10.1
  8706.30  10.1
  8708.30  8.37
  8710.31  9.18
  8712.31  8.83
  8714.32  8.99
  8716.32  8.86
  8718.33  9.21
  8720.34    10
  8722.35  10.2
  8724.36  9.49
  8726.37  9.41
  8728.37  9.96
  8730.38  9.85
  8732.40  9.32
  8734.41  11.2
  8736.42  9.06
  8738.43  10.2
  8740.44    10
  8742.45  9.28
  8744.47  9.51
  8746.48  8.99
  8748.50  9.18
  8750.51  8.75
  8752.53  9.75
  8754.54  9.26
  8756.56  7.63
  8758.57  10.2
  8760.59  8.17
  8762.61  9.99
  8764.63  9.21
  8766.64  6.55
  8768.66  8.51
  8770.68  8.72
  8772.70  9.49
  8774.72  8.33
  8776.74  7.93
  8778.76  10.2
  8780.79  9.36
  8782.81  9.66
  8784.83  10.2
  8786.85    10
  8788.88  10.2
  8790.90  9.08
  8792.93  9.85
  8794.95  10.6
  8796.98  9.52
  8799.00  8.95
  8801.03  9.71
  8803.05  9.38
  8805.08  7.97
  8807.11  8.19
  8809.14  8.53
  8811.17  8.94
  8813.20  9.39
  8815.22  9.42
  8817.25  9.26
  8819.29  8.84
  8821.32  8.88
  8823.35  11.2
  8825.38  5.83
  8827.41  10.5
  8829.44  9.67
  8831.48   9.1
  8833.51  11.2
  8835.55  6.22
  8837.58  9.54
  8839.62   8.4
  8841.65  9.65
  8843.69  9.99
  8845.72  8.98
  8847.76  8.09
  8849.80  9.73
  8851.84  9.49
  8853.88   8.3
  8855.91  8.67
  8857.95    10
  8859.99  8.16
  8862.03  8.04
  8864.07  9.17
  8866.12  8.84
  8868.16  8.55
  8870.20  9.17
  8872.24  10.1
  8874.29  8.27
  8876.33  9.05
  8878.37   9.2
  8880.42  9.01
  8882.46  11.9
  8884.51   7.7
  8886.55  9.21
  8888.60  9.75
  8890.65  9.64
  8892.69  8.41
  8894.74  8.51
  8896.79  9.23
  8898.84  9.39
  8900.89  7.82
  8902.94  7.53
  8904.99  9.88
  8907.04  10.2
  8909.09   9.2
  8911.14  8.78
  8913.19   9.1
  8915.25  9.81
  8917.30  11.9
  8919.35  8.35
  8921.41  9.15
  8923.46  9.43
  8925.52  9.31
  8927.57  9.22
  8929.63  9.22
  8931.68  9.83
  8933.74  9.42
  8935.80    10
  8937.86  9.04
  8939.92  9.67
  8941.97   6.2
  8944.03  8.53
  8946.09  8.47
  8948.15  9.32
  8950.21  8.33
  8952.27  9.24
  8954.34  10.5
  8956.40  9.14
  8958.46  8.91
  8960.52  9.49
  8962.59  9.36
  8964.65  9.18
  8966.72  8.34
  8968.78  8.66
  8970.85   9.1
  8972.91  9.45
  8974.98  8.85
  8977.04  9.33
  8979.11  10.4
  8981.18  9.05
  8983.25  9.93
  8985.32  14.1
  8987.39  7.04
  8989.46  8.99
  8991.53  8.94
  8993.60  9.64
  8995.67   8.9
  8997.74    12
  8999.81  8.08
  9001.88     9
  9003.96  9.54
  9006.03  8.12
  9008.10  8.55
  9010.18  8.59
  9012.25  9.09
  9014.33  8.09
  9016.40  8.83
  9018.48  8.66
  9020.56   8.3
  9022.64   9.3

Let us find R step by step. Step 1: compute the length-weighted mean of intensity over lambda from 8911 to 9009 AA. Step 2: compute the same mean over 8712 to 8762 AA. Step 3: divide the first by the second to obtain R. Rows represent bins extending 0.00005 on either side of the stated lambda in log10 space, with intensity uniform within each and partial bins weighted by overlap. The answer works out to 1.0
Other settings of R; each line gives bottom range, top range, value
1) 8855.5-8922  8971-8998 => 1.06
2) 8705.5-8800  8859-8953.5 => 0.97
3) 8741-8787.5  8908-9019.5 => 1.01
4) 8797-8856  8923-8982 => 1.01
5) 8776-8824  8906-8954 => 0.98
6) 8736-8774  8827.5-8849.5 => 1.01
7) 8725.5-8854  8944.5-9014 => 1.00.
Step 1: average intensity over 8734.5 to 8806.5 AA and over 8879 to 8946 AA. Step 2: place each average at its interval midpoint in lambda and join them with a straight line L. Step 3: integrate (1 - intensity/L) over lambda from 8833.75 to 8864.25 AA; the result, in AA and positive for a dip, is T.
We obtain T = 1.1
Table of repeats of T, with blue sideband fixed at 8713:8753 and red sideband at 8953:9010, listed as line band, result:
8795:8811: 0.83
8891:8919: 0.61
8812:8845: 0.98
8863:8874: 0.39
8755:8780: 2.00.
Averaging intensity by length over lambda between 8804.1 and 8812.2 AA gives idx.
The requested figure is 8.4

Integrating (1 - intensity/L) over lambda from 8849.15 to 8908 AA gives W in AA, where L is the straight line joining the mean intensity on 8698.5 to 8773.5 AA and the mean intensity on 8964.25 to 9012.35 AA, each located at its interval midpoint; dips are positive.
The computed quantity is 1.5 AA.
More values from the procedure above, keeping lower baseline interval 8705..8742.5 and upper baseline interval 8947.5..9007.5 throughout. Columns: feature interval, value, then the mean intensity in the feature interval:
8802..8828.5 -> 1.48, 8.95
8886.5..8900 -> 0.38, 9.14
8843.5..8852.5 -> 0.26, 9.18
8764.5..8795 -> 1.00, 9.2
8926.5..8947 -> 0.90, 8.97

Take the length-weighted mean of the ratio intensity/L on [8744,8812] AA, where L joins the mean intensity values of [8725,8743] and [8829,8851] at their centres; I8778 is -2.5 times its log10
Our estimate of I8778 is 0.05 mag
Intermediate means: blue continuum 9.82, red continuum 9.13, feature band 9.13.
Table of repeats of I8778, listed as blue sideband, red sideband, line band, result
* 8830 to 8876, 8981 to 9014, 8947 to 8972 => 0.01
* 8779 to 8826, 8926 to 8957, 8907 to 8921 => -0.05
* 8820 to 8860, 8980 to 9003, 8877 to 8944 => 0.02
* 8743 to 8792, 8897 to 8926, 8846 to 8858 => 0.03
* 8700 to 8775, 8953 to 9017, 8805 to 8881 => 0.03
